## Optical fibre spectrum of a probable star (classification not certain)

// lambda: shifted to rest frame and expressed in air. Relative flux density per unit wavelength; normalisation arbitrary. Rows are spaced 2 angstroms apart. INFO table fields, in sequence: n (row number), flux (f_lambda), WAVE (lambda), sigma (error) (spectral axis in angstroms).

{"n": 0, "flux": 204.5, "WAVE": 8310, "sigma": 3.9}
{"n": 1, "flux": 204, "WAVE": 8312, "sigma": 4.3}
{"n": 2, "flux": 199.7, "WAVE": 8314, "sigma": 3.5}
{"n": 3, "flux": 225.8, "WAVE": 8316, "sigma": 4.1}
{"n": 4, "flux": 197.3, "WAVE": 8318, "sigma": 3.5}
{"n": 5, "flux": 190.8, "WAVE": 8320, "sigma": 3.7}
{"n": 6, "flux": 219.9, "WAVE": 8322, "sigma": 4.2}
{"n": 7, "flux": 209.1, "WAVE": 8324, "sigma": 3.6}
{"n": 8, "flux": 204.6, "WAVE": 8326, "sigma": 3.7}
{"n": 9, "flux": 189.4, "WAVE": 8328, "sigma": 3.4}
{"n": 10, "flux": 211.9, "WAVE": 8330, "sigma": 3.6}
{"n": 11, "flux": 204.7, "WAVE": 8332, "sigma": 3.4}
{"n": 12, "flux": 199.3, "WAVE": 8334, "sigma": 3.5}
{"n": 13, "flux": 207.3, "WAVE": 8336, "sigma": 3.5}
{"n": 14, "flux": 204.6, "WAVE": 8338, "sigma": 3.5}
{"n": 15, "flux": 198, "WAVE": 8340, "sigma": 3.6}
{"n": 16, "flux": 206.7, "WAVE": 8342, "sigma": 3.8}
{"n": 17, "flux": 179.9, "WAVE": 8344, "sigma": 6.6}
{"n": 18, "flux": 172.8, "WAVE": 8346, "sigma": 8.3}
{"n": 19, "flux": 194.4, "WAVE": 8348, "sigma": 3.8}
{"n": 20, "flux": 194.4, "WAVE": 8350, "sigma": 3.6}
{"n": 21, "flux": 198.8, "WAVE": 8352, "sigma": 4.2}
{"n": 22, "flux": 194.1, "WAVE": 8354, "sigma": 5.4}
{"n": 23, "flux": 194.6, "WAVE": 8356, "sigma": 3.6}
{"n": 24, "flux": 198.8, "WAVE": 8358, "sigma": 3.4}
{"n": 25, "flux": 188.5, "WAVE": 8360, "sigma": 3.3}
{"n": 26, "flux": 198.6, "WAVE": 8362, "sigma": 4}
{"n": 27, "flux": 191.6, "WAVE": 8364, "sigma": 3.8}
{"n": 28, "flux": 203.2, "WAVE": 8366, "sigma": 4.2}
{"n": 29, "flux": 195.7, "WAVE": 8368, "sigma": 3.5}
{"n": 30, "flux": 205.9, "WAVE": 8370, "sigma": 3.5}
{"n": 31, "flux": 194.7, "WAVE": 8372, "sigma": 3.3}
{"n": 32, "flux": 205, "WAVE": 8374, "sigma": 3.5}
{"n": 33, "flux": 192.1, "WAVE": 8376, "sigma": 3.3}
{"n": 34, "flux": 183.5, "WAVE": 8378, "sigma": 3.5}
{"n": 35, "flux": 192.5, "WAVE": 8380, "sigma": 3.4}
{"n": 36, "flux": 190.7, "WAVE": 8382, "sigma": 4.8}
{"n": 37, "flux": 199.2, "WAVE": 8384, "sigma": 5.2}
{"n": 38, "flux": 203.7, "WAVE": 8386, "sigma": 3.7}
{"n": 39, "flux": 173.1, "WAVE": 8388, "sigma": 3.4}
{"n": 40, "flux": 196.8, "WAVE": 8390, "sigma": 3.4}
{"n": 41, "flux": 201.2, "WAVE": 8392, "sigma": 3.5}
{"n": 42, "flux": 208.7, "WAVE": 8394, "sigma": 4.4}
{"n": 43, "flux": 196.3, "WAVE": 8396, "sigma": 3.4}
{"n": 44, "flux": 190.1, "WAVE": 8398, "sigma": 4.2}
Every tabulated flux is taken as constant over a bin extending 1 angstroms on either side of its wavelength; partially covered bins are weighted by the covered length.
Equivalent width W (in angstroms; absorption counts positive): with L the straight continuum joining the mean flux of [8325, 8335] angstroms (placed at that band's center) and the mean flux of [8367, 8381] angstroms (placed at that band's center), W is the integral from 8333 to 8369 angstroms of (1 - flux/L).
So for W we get 0.6 angstroms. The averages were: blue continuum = 202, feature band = 196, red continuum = 196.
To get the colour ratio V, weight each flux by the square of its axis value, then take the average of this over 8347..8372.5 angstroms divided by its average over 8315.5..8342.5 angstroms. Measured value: 0.97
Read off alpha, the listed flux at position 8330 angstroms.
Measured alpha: 211.9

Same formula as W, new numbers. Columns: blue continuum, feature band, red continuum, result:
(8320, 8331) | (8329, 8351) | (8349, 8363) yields 0.3 angstroms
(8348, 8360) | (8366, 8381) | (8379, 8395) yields 0.0 angstroms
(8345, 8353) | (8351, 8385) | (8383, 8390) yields -0.8 angstroms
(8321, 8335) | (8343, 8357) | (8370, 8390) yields 0.7 angstroms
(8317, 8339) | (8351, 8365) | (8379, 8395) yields 0.3 angstroms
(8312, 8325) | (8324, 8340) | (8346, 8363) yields -0.1 angstroms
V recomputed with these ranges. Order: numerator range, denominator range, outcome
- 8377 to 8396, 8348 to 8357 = 1.00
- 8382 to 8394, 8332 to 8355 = 1.01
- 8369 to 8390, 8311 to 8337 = 0.96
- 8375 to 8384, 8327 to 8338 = 0.95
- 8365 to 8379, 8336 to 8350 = 1.02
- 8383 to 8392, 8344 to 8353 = 1.04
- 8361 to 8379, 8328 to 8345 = 0.99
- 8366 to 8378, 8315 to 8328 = 0.97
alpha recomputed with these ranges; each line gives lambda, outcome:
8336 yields 207.3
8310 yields 204.5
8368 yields 195.7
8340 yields 198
